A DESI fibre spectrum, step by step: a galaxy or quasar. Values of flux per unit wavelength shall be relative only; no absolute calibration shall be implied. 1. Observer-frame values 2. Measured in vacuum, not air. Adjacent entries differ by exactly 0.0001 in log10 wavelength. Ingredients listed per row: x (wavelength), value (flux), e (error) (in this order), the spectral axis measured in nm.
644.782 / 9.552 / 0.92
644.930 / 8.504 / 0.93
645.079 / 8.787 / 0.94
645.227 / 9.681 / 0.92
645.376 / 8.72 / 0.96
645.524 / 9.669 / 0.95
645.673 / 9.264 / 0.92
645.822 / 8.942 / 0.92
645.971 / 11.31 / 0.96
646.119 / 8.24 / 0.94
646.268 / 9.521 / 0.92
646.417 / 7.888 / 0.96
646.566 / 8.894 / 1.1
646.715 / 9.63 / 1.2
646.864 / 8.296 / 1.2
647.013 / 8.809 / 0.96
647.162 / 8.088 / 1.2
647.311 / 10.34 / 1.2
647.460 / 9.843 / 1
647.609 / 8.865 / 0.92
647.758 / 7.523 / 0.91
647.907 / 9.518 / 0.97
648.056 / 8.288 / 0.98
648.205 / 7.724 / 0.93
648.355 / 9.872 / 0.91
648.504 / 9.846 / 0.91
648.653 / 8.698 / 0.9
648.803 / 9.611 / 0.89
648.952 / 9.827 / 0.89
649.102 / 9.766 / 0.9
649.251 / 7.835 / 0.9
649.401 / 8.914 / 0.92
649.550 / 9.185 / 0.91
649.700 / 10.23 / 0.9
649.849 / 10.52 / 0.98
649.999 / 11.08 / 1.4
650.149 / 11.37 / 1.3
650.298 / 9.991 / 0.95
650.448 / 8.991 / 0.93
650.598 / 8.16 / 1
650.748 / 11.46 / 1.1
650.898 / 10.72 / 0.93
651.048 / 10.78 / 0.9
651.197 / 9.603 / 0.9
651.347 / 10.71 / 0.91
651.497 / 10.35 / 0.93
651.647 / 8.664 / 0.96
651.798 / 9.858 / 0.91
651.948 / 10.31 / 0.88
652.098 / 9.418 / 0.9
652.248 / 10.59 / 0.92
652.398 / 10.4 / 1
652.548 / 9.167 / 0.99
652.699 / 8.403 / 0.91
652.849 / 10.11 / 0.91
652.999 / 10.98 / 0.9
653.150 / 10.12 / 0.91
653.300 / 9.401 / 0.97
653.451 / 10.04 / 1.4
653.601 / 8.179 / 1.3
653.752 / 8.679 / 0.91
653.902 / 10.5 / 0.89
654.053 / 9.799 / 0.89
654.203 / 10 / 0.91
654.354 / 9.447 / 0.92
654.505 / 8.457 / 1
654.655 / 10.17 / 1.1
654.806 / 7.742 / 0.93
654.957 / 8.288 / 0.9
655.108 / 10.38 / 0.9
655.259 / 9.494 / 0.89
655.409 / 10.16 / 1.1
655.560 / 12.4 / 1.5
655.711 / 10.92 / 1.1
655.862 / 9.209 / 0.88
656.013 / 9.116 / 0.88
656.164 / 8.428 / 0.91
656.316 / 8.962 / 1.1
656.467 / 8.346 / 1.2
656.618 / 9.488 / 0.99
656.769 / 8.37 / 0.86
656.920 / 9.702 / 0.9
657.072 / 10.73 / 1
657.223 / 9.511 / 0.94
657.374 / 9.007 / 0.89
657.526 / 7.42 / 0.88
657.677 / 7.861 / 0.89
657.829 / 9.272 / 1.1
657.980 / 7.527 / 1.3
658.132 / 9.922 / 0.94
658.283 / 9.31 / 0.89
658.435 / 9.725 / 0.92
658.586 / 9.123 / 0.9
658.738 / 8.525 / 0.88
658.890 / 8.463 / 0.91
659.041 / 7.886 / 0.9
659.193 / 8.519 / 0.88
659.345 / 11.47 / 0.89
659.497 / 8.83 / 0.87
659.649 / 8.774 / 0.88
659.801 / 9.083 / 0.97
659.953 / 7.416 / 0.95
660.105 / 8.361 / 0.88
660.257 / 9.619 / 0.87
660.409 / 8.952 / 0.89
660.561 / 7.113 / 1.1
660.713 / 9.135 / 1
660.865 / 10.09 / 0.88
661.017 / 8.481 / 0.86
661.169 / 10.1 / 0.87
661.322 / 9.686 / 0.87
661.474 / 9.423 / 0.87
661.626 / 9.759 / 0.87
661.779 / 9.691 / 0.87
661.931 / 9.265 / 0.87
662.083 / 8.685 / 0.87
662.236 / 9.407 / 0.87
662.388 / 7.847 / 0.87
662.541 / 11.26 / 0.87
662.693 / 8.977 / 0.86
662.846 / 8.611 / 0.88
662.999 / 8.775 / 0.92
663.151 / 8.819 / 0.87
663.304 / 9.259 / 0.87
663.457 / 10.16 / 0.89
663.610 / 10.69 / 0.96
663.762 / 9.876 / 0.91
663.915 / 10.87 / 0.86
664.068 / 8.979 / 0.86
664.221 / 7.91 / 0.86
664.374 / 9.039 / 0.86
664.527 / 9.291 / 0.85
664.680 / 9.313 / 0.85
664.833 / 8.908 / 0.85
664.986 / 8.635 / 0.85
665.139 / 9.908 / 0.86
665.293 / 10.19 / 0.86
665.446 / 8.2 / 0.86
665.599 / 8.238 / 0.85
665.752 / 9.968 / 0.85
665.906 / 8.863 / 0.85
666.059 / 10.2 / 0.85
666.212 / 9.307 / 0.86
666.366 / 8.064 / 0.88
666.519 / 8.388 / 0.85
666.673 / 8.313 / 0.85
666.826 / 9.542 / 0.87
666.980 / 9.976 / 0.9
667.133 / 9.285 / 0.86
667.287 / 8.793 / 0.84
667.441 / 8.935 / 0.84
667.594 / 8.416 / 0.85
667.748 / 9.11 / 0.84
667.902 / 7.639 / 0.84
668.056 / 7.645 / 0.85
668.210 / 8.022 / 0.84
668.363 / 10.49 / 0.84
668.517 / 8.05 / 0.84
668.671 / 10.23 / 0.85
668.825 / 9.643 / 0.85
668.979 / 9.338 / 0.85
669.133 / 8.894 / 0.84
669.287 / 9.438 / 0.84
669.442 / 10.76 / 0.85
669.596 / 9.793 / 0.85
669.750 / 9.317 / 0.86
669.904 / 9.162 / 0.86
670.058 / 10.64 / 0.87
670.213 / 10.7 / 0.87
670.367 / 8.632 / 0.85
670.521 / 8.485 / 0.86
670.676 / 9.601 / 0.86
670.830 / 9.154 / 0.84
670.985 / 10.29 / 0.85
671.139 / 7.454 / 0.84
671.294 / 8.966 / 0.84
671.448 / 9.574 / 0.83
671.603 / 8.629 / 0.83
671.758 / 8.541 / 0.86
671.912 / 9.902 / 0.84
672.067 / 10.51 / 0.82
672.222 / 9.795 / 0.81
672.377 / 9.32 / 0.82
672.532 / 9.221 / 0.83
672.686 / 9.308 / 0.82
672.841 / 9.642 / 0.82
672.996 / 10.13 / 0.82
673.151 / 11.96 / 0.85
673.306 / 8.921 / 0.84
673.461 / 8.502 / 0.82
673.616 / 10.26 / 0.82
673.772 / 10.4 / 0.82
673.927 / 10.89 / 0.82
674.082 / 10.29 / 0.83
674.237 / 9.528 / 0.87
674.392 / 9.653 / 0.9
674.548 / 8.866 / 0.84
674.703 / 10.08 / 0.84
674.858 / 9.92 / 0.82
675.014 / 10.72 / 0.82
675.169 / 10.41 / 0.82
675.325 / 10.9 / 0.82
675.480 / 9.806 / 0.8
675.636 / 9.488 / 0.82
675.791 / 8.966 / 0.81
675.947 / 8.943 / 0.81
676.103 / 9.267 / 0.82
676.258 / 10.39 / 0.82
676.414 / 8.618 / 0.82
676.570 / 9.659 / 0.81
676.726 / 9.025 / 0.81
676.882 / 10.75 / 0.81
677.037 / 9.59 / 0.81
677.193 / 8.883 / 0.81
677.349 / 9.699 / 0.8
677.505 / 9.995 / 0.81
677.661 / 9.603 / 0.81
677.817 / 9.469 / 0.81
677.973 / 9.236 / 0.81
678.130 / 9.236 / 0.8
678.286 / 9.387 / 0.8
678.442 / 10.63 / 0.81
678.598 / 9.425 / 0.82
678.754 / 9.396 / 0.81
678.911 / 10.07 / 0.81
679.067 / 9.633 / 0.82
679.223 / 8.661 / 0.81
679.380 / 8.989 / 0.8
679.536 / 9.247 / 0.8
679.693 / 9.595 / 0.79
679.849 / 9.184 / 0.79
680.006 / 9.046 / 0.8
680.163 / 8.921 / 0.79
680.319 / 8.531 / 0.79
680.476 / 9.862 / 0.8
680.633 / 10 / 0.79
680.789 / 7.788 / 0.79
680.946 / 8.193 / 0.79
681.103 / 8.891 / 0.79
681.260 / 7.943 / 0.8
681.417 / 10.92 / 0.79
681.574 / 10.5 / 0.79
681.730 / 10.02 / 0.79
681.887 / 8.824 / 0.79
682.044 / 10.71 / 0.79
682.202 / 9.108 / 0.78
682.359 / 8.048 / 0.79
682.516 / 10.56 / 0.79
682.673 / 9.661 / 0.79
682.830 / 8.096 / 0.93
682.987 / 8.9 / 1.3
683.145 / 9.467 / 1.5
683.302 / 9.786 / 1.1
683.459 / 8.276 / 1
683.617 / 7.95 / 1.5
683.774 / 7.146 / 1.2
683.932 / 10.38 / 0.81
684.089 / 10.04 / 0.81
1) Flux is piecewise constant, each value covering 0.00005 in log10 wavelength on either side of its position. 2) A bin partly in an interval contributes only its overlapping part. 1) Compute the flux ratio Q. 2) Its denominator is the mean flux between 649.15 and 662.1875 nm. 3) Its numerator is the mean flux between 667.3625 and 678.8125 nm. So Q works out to 1.0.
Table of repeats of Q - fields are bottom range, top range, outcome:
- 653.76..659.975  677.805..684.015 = 1.00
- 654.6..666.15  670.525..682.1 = 1.04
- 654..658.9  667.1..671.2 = 0.99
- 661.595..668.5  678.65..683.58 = 1.01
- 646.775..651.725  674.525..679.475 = 1.01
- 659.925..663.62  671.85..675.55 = 1.08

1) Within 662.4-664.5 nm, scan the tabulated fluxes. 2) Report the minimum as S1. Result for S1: 7.91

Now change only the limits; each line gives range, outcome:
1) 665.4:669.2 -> 7.639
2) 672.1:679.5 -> 8.502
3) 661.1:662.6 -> 7.847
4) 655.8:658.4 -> 7.42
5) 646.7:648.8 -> 7.523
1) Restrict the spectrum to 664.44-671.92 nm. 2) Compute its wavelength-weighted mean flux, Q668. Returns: 9.15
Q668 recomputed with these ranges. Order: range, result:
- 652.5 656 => 9.65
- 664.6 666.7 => 9.05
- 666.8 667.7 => 9.13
